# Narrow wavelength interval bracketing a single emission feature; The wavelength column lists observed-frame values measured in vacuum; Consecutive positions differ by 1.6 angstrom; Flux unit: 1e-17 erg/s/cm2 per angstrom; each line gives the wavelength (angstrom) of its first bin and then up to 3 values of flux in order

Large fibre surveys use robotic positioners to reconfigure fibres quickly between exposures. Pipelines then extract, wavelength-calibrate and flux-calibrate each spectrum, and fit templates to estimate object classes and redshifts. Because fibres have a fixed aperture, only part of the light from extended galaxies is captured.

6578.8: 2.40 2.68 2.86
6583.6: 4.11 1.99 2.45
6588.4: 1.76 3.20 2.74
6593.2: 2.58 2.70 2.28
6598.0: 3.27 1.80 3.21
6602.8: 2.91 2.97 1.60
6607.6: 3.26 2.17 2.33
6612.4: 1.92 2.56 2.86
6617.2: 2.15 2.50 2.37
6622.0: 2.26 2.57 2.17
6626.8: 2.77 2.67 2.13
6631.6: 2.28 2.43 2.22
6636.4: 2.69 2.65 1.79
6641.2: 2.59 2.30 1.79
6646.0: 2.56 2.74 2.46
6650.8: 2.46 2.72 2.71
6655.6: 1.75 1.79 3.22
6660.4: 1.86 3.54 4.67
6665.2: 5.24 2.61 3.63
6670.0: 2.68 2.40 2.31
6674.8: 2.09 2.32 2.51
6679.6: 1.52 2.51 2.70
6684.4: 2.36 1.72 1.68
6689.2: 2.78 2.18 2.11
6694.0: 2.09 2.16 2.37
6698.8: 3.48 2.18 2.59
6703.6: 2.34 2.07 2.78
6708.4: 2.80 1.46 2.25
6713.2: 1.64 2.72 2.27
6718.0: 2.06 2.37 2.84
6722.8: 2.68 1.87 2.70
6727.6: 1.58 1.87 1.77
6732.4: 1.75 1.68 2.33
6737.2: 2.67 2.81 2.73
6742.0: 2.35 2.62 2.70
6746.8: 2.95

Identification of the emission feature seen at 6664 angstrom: [O III] 5007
